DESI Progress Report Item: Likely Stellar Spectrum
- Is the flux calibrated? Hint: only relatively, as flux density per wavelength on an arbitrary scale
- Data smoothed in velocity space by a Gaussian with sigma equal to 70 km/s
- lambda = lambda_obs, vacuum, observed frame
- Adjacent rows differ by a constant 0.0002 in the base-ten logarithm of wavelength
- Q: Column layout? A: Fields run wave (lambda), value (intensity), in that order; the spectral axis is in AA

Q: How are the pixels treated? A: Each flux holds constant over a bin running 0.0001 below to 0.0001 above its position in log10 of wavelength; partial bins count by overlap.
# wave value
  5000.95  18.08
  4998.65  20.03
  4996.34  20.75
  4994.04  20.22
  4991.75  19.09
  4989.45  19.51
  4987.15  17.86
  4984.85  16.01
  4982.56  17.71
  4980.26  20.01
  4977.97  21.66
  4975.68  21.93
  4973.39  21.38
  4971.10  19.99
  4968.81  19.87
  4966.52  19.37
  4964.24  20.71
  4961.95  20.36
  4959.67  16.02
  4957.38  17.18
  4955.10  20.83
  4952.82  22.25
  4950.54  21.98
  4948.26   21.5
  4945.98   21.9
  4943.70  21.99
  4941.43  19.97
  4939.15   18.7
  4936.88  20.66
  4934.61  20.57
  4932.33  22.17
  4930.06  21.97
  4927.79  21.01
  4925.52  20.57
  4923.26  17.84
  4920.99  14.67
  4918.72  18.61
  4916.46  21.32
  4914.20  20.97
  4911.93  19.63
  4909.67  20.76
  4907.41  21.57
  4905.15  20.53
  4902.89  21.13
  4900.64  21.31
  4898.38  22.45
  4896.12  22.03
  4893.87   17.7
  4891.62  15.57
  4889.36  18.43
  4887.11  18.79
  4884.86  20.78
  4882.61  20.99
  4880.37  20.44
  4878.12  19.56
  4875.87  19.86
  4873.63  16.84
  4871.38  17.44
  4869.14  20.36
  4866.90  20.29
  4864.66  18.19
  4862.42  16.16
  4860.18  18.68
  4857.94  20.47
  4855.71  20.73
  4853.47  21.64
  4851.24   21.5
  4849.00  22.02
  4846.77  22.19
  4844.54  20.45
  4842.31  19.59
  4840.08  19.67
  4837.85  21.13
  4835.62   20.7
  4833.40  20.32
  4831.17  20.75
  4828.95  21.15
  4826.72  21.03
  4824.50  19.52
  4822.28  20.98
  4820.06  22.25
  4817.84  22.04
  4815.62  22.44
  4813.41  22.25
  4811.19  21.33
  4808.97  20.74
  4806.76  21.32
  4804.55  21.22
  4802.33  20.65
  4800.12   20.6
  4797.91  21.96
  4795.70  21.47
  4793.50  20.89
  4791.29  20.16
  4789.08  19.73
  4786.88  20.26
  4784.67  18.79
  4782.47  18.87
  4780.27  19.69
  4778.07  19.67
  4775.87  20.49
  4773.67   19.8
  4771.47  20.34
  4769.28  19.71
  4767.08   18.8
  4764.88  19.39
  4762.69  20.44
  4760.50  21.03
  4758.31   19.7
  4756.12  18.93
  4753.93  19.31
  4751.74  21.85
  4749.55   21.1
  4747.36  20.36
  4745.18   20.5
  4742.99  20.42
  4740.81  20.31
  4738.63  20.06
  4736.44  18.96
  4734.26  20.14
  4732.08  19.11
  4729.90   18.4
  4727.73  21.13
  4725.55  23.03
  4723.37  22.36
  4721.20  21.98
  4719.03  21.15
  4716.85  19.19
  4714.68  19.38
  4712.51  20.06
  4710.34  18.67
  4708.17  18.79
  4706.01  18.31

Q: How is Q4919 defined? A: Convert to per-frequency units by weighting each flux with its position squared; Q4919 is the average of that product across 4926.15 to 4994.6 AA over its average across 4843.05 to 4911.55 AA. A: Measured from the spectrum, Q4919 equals 1.0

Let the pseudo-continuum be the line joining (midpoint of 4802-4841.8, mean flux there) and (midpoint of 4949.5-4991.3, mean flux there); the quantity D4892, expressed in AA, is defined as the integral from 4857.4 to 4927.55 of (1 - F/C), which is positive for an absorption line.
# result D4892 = 3.1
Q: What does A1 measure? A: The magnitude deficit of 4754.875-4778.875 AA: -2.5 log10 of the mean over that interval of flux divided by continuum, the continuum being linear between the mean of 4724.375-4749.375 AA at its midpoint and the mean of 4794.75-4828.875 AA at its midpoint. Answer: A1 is 0.04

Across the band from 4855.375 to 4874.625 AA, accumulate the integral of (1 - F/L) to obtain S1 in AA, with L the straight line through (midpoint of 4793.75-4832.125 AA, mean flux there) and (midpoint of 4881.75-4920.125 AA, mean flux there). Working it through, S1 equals 1.7 AA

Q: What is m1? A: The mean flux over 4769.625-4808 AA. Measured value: 20.3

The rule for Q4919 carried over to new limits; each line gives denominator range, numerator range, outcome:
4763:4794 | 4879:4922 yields 1.06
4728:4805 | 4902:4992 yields 1.07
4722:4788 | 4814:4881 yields 1.05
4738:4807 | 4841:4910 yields 1.03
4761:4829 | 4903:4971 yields 1.04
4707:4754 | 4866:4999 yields 1.07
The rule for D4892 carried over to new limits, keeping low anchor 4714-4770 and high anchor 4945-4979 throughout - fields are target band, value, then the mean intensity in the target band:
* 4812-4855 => -1.67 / 21.1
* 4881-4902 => 0.59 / 19.8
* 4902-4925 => 0.79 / 19.7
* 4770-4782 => 0.22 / 19.9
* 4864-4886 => 0.95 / 19.5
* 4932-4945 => -0.11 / 20.6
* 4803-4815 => -0.63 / 21.4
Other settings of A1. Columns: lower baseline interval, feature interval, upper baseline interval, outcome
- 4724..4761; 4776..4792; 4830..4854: 0.048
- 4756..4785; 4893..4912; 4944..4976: -0.038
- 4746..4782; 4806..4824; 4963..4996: -0.087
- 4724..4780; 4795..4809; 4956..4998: -0.062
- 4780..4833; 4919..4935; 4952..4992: 0.009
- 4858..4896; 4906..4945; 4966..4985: -0.042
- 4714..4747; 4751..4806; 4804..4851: 0.032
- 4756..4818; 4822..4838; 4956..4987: -0.025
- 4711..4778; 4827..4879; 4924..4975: 0.020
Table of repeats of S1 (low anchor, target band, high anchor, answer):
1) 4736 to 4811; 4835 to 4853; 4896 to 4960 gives -0.5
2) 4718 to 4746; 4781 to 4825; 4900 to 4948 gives -0.8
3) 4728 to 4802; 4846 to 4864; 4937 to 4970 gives -0.2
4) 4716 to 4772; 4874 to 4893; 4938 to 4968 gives 1.0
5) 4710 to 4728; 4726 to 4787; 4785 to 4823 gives 3.0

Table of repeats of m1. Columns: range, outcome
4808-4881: 20.4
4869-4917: 19.9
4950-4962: 19.6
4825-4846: 20.5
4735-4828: 20.5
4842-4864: 20.3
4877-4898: 19.5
